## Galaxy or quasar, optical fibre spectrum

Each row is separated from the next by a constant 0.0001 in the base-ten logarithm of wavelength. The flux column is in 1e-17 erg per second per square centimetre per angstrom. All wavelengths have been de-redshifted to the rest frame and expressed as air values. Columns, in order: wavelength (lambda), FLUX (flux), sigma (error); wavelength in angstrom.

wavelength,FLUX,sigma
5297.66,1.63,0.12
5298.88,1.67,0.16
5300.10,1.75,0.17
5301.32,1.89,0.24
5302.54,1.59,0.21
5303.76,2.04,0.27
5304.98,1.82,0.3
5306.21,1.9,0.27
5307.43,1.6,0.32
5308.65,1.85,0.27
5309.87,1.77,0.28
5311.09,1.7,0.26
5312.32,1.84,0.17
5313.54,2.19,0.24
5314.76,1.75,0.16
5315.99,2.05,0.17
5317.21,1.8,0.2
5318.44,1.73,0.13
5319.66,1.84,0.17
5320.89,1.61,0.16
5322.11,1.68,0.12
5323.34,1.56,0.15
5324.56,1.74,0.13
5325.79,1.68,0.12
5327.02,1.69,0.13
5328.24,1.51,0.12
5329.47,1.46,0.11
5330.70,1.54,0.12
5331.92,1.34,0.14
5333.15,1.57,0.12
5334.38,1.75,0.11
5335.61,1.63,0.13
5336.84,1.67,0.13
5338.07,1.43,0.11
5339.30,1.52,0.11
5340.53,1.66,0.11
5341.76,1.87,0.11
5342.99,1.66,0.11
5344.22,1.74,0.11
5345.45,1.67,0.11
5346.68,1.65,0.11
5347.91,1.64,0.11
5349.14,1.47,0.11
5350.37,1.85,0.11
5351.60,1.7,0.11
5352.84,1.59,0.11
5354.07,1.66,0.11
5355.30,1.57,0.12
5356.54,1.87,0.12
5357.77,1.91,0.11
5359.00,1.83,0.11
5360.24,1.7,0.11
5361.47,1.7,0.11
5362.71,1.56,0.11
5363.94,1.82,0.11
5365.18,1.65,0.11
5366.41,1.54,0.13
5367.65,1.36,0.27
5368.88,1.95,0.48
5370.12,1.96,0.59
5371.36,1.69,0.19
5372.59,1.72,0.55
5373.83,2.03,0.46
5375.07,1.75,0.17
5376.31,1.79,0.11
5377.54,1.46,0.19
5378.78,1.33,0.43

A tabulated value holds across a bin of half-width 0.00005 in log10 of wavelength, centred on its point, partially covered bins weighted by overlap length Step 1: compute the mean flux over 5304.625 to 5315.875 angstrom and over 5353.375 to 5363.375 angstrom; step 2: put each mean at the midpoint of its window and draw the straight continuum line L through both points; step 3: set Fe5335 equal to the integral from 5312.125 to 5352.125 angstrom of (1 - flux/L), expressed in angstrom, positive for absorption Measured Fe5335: 2.4 angstrom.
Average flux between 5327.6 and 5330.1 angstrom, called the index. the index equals 1.49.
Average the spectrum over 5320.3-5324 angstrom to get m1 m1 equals 1.62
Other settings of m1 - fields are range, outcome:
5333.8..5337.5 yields 1.68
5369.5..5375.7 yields 1.83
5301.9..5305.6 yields 1.81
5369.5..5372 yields 1.83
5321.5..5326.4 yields 1.67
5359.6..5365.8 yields 1.69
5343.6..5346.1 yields 1.71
